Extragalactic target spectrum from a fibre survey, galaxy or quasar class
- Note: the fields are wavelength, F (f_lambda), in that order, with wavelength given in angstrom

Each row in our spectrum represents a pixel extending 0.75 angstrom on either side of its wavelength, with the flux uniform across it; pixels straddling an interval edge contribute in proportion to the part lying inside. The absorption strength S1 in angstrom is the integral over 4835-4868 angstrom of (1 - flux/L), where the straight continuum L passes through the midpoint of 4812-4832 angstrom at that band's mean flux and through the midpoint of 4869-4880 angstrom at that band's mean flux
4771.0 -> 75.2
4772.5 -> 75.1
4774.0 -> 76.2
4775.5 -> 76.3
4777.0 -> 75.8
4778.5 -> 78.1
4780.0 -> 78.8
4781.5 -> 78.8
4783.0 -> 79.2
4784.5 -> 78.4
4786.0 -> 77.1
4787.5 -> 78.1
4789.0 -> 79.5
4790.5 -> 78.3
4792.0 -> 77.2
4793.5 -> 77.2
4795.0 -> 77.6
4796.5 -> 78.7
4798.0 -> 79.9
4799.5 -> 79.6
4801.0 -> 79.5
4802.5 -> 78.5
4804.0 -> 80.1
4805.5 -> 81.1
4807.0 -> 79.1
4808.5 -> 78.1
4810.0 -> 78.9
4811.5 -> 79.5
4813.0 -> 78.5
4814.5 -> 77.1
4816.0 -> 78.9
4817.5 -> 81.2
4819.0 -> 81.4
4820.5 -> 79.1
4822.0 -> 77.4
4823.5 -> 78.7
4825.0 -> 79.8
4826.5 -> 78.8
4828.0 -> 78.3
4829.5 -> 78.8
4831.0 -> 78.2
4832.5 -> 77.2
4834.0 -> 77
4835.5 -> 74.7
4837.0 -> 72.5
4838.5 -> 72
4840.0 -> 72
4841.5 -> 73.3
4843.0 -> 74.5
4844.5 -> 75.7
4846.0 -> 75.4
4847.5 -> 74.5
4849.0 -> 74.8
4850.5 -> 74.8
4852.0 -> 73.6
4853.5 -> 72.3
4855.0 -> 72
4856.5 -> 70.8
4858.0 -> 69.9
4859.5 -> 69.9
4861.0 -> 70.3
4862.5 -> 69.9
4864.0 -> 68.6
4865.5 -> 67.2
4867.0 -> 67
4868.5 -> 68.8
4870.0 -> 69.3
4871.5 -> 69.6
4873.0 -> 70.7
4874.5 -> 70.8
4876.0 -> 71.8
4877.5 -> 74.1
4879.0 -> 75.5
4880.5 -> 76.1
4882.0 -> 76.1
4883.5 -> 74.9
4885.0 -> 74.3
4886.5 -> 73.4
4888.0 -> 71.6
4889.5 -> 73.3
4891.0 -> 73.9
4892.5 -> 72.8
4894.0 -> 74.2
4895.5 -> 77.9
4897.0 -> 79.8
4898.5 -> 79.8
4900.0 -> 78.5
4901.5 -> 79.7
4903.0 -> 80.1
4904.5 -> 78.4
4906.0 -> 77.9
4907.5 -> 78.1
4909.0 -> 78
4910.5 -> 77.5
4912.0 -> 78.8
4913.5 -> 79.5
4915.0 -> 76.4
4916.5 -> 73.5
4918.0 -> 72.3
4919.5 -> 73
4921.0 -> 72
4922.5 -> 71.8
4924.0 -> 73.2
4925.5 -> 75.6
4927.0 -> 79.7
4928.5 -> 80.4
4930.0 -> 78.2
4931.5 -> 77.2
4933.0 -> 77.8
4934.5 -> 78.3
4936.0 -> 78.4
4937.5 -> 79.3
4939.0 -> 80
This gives 1.3 angstrom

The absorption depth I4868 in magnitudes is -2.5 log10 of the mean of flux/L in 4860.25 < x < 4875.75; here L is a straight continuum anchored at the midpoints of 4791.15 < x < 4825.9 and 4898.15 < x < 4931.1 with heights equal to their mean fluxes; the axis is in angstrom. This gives 0.126 mag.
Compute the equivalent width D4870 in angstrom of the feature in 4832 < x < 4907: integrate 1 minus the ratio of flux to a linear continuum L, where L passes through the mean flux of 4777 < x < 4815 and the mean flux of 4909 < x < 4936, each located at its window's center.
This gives 3.5 angstrom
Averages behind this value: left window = 78.6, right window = 76.3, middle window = 73.7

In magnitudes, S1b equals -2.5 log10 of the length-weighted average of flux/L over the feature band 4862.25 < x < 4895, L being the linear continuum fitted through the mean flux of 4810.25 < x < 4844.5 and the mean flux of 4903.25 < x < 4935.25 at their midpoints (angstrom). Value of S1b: 0.07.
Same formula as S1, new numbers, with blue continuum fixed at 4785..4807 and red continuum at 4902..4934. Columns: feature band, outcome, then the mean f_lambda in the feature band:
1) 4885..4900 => 0.3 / 75.3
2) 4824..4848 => 0.7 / 75.8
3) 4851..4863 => 1.0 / 71.2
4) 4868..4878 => 0.9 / 70.7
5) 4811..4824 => -0.1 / 79.1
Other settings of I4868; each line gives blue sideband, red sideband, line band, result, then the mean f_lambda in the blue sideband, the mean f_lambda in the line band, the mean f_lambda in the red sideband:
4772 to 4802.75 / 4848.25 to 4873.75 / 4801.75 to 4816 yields -0.04 mag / 78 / 79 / 70.6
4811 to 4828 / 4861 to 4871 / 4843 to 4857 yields -0.02 mag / 79.1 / 73.9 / 68.6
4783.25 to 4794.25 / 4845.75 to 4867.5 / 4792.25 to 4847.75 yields -0.04 mag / 78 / 77.7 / 71.4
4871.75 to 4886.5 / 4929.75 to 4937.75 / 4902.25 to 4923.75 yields 0.00 mag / 73.6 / 76.2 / 78.1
